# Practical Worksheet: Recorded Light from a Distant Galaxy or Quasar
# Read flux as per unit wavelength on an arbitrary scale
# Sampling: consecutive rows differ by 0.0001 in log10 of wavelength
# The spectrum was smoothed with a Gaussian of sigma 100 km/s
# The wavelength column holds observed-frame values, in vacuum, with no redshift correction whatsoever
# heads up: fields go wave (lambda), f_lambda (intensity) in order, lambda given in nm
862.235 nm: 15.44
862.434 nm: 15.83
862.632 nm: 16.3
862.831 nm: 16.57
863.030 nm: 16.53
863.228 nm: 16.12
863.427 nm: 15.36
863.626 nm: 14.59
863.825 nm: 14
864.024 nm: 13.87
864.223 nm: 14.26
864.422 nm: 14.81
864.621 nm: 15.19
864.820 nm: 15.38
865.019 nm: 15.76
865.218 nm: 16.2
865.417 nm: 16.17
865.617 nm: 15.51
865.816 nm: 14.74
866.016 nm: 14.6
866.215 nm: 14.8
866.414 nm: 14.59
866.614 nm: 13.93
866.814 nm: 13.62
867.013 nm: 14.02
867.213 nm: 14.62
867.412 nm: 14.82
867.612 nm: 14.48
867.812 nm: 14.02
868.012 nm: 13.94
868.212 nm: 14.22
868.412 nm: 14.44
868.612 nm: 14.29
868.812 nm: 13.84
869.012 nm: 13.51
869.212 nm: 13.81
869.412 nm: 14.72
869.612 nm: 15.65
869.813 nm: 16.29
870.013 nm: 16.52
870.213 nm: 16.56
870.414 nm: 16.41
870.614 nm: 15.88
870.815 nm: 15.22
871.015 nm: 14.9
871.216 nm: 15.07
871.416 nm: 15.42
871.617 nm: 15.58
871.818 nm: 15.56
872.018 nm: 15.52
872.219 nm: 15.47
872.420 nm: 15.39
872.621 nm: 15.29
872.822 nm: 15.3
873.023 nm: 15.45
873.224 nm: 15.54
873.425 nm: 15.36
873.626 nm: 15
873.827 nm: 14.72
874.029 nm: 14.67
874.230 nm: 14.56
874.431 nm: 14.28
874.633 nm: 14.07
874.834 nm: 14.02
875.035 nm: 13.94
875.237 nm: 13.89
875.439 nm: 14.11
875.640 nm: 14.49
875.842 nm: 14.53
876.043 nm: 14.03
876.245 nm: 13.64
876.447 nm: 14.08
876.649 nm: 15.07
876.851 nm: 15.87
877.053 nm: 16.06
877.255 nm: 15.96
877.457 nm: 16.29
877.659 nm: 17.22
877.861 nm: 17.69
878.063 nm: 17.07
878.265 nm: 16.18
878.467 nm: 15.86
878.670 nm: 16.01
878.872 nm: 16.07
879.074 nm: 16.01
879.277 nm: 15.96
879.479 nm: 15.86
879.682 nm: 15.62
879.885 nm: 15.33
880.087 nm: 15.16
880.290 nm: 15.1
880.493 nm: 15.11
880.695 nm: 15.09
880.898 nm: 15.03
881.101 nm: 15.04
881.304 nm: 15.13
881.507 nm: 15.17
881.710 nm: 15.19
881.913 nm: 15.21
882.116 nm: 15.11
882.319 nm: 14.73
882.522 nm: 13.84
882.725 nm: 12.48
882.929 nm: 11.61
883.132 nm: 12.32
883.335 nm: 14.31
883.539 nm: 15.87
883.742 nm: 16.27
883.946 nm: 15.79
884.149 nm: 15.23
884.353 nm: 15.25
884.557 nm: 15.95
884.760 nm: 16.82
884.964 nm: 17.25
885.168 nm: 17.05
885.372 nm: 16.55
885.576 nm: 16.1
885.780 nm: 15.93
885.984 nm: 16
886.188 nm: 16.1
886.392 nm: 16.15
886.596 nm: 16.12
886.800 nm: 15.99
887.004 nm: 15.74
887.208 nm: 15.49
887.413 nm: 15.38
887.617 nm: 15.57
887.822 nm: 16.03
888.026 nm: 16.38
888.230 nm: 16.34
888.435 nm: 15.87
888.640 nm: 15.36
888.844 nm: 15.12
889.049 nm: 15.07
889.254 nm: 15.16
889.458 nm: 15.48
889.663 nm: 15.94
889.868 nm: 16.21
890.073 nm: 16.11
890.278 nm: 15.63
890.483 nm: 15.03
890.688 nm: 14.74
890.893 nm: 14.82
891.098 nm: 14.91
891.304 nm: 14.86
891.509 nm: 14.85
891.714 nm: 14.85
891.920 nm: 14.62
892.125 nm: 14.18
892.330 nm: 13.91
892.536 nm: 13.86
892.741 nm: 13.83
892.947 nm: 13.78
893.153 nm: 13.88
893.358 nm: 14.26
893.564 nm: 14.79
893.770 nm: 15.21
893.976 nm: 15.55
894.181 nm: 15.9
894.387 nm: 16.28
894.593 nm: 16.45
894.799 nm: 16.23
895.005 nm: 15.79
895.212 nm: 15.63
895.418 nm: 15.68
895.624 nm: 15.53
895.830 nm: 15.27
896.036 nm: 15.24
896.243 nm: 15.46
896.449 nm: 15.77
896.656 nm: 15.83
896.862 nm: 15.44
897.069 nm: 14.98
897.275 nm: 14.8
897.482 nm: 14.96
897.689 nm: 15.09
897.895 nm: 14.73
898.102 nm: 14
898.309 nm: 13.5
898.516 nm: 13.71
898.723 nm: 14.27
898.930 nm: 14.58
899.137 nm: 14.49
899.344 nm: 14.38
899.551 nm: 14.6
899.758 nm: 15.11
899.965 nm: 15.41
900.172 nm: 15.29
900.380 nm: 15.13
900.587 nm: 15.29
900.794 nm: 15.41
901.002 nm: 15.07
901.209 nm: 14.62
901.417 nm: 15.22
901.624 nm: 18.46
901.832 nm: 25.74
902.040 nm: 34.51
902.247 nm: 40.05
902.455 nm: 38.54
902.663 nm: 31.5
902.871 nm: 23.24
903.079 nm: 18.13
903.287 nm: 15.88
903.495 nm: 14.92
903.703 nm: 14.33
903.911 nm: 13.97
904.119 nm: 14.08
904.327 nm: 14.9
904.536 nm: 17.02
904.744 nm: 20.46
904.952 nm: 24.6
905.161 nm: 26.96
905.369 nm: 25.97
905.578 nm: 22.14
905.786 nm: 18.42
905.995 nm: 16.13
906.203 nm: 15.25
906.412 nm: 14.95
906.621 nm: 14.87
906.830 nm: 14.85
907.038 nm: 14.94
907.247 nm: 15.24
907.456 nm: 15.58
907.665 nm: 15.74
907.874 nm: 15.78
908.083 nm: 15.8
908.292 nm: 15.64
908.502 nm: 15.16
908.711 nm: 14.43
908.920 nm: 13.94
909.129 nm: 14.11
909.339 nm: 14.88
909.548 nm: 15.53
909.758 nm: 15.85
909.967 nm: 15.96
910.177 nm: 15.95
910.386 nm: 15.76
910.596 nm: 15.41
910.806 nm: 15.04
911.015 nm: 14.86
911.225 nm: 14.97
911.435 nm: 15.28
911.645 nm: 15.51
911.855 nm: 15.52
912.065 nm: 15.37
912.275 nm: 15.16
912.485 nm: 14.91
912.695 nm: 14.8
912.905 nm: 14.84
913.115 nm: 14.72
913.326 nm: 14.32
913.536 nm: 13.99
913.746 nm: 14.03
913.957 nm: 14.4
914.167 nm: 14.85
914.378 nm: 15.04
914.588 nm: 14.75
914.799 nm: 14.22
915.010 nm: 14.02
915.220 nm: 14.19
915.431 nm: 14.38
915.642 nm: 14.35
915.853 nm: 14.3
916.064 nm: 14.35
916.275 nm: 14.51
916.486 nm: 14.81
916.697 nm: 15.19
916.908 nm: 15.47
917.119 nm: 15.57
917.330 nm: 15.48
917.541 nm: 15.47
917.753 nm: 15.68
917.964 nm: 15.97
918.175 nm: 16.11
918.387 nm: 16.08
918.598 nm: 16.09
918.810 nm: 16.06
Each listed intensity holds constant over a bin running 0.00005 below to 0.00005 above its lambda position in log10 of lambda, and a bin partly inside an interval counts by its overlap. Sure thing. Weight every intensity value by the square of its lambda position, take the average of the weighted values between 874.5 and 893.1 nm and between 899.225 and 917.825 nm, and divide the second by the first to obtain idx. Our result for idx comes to 1.16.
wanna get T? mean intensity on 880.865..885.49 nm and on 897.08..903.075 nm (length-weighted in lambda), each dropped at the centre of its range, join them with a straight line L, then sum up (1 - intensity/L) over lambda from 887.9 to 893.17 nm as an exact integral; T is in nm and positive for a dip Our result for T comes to 0.49 nm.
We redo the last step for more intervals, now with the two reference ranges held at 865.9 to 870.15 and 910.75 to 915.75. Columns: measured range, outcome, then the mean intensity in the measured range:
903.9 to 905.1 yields -0.28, 18.1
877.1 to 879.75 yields -0.31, 16.3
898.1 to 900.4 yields 0.02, 14.5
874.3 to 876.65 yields 0.07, 14.1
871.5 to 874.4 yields -0.13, 15.2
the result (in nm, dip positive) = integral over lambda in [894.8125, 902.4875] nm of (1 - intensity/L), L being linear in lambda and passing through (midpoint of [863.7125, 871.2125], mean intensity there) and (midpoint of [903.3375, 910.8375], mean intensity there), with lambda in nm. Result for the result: -0.402 nm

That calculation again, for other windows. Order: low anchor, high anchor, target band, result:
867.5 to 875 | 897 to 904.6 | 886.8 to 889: 0.12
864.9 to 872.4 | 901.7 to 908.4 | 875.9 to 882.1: 0.32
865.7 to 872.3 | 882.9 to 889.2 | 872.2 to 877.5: 0.12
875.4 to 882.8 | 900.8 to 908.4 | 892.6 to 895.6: 0.43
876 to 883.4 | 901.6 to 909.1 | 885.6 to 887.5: 0.05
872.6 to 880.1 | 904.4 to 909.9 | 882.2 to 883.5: 0.19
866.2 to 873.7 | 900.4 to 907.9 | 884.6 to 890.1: 0.42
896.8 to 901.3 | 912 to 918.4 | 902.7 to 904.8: -0.32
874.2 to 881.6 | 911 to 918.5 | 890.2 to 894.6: 0.10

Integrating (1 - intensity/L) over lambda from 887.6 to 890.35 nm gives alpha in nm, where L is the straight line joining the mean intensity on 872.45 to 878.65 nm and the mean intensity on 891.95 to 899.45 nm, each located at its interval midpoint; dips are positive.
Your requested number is -0.14 nm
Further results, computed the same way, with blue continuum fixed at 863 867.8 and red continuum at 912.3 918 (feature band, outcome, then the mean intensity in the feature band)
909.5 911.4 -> -0.09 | 15.5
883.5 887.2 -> -0.32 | 16.1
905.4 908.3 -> -0.31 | 16.4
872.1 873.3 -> -0.04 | 15.4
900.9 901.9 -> -0.19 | 17.5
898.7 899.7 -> 0.02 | 14.5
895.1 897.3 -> -0.10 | 15.4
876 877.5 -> -0.03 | 15.1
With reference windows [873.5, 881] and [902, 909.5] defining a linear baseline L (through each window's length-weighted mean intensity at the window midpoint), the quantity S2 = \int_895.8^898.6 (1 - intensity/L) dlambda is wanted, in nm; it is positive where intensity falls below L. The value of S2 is 0.45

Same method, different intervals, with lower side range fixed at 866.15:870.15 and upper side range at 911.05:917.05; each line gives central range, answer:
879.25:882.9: -0.085 nm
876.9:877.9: -0.135 nm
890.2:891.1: -0.024 nm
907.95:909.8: -0.040 nm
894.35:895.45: -0.103 nm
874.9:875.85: 0.026 nm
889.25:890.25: -0.083 nm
